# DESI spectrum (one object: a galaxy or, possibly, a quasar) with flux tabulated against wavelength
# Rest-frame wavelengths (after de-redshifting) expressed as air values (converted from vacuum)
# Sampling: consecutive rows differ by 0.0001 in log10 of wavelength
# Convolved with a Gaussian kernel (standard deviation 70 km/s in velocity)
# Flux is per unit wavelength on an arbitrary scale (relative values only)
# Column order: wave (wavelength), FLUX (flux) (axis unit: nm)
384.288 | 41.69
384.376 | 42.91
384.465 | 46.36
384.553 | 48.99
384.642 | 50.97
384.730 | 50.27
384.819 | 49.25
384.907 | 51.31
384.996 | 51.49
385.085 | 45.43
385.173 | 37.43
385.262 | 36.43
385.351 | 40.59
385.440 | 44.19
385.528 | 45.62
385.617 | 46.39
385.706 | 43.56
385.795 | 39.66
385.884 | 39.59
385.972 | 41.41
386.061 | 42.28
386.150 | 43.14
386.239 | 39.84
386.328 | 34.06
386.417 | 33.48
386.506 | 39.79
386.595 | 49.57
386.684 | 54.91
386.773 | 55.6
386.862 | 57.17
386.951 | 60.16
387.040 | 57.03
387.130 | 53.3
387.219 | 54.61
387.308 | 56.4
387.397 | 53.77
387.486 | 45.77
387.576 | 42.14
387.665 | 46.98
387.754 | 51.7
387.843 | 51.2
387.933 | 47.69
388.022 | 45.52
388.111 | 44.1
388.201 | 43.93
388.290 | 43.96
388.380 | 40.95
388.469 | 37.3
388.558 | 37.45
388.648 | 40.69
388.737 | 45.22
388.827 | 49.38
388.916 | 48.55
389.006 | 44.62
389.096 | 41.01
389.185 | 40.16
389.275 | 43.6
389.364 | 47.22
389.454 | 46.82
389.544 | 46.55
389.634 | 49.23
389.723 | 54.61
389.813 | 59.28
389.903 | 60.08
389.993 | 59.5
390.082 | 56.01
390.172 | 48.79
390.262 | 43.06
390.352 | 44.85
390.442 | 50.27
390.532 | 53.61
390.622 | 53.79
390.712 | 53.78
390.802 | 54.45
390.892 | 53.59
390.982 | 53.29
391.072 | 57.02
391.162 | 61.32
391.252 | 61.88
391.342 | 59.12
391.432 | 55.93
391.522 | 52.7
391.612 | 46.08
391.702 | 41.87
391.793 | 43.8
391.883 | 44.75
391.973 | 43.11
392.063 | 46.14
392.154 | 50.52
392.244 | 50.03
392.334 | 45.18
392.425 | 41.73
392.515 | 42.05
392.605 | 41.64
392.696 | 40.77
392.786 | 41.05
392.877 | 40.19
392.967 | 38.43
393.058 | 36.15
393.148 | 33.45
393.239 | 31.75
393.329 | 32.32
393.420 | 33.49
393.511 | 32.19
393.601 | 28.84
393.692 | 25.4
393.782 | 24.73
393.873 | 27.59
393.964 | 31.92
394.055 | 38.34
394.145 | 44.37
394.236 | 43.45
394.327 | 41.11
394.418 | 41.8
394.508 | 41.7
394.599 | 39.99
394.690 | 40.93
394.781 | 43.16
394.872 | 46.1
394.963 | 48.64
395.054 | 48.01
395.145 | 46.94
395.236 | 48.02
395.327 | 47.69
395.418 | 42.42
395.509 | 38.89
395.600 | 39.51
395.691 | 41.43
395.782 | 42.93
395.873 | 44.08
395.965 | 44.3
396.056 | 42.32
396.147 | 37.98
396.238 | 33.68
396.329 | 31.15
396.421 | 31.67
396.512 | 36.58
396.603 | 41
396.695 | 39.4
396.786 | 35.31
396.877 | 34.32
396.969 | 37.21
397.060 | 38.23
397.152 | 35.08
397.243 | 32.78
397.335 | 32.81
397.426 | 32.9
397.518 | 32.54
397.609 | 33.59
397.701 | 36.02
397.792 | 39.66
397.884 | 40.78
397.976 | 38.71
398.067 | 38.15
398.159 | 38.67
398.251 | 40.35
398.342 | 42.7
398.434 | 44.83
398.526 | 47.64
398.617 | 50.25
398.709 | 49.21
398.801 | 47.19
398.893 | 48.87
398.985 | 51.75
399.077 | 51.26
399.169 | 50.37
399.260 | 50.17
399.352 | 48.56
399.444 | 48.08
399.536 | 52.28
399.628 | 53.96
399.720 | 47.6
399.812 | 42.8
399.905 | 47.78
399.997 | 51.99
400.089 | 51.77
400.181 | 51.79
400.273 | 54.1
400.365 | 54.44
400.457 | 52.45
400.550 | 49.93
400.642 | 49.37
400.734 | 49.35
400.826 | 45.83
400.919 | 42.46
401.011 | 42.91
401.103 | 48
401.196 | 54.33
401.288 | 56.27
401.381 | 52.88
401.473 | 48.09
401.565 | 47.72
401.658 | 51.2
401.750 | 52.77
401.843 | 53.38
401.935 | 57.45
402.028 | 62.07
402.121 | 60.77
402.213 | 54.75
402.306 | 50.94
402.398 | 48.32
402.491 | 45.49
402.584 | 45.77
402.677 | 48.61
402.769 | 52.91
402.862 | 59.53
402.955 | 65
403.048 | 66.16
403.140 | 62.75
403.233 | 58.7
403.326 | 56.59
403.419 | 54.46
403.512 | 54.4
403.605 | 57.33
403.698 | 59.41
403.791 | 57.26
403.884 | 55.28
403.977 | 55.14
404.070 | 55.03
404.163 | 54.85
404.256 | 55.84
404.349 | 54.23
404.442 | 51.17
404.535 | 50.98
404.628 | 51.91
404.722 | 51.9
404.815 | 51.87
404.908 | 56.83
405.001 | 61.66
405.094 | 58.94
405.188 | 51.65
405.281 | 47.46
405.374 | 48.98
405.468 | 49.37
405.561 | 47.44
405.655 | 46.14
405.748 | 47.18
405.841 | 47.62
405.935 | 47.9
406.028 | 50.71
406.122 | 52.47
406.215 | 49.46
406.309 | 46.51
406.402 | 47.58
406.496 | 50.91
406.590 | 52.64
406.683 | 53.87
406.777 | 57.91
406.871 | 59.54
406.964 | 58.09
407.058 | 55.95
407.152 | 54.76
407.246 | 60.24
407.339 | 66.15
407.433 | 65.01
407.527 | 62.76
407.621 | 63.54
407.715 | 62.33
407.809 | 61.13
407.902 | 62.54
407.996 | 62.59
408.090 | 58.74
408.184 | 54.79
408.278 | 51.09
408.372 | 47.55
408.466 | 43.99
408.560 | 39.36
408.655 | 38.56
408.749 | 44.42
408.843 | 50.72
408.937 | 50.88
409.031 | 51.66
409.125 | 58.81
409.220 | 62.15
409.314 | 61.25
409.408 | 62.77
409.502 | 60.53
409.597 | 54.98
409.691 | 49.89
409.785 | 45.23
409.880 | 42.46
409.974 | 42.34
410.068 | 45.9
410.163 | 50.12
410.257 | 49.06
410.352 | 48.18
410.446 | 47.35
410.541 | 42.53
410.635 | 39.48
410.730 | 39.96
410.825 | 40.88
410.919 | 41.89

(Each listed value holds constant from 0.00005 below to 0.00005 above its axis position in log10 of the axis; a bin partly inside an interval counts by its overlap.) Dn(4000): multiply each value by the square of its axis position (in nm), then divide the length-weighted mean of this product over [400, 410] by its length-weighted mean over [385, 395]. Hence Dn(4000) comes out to 1.28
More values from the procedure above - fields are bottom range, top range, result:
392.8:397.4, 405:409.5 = 1.50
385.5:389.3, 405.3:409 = 1.28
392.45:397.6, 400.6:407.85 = 1.48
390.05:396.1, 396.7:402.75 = 1.10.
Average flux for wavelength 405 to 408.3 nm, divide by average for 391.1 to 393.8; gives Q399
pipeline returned 1.29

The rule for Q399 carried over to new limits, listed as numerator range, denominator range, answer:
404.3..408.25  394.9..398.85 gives 1.36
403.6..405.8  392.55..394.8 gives 1.45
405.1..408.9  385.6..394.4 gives 1.16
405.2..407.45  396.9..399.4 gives 1.26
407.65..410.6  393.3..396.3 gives 1.31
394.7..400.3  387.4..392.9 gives 0.89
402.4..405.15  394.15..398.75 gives 1.37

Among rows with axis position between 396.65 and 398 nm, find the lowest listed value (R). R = 32.54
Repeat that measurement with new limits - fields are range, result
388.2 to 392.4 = 37.3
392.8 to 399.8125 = 24.73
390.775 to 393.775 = 25.4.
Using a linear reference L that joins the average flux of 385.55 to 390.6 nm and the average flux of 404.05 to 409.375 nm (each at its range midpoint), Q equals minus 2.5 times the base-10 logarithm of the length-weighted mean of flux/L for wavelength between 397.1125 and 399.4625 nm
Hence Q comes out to 0.20 mag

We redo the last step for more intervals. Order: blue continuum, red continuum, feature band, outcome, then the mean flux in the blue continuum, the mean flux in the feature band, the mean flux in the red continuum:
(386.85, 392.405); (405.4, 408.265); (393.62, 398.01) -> 0.31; 49.5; 38.6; 55.1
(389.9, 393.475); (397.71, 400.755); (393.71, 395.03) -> 0.20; 47.2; 39.4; 47.6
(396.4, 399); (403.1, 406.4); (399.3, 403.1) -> -0.12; 39.5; 51.7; 53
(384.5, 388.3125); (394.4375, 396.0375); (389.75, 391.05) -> -0.17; 46.8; 53.2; 43.8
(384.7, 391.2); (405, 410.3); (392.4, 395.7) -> 0.26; 47.8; 39.1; 53.1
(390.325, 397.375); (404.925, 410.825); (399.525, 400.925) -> -0.07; 42.2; 50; 52.3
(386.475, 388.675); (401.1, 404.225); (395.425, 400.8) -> 0.22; 48.6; 43.2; 54.9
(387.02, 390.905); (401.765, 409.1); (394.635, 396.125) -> 0.16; 48.6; 44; 54.1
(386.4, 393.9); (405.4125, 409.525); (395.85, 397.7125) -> 0.34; 46.5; 36.2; 54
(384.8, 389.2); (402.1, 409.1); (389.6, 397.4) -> 0.12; 45.7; 43.2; 54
